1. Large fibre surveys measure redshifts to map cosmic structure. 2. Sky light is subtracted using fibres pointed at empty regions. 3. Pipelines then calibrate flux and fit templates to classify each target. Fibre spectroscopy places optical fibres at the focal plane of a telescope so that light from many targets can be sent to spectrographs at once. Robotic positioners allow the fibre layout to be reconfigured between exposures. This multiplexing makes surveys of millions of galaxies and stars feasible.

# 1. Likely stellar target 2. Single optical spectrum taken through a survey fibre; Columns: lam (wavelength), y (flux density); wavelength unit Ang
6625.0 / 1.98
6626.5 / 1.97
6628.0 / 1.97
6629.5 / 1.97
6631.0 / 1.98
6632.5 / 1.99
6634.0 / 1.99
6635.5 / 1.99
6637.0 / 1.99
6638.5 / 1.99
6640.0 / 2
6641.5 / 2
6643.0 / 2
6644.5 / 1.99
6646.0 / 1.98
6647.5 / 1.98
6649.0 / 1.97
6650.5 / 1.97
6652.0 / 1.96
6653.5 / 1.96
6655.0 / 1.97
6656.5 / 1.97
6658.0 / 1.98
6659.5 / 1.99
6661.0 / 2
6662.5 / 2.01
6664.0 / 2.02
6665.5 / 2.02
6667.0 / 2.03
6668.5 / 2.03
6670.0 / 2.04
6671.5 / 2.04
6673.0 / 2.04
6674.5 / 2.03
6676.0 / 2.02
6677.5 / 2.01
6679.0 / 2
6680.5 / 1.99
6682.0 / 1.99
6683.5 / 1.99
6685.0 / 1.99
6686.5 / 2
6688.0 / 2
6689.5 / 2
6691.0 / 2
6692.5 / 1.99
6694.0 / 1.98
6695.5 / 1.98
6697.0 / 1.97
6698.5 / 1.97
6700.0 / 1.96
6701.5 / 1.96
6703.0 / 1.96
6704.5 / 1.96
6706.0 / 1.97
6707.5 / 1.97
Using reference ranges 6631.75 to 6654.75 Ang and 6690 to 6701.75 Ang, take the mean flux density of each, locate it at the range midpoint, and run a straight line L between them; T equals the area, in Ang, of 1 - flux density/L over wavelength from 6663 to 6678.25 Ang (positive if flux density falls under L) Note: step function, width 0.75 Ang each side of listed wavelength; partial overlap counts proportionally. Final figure -0.4 Ang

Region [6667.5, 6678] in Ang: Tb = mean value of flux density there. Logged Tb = 2.03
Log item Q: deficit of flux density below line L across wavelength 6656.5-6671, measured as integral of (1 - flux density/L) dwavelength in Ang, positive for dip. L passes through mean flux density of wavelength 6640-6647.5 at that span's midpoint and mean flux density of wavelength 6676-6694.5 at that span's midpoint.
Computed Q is -0.1 Ang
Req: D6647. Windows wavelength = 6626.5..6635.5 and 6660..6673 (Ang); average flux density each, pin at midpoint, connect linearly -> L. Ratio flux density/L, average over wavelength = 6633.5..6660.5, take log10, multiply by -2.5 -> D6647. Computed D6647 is 0.01 mag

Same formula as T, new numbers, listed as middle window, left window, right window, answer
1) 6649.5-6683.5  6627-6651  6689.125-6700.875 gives -0.3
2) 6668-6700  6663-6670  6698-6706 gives -0.1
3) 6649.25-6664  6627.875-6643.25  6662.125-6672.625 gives 0.3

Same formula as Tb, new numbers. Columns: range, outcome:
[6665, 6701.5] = 2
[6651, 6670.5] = 2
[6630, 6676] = 2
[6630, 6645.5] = 1.99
